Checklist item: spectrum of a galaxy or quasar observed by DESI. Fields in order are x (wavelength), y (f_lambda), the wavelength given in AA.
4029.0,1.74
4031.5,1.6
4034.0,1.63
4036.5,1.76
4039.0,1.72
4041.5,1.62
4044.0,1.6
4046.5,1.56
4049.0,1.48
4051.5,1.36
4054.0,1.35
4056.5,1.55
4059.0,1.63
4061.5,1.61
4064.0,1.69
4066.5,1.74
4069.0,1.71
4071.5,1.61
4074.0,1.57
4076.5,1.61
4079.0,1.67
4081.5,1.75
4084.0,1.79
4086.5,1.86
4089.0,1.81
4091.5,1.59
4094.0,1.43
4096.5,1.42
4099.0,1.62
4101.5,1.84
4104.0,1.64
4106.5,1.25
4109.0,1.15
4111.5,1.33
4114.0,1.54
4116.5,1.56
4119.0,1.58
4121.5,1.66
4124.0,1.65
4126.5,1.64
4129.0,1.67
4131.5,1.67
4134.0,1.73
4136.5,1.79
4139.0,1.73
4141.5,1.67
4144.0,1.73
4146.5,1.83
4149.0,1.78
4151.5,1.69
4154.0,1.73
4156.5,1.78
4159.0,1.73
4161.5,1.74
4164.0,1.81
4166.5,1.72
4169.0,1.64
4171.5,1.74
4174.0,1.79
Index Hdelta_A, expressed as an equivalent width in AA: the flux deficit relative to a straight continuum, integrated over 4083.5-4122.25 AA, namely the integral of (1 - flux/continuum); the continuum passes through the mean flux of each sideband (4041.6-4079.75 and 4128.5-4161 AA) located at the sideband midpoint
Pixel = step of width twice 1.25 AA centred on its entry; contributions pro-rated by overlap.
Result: 2.3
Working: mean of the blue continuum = 1.58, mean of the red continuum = 1.73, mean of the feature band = 1.56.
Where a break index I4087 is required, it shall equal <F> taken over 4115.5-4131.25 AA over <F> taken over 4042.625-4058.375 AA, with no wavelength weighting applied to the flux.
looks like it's 1.1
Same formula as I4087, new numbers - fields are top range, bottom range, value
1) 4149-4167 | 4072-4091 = 1.02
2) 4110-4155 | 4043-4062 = 1.10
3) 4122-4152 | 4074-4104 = 1.03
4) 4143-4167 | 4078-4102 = 1.05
